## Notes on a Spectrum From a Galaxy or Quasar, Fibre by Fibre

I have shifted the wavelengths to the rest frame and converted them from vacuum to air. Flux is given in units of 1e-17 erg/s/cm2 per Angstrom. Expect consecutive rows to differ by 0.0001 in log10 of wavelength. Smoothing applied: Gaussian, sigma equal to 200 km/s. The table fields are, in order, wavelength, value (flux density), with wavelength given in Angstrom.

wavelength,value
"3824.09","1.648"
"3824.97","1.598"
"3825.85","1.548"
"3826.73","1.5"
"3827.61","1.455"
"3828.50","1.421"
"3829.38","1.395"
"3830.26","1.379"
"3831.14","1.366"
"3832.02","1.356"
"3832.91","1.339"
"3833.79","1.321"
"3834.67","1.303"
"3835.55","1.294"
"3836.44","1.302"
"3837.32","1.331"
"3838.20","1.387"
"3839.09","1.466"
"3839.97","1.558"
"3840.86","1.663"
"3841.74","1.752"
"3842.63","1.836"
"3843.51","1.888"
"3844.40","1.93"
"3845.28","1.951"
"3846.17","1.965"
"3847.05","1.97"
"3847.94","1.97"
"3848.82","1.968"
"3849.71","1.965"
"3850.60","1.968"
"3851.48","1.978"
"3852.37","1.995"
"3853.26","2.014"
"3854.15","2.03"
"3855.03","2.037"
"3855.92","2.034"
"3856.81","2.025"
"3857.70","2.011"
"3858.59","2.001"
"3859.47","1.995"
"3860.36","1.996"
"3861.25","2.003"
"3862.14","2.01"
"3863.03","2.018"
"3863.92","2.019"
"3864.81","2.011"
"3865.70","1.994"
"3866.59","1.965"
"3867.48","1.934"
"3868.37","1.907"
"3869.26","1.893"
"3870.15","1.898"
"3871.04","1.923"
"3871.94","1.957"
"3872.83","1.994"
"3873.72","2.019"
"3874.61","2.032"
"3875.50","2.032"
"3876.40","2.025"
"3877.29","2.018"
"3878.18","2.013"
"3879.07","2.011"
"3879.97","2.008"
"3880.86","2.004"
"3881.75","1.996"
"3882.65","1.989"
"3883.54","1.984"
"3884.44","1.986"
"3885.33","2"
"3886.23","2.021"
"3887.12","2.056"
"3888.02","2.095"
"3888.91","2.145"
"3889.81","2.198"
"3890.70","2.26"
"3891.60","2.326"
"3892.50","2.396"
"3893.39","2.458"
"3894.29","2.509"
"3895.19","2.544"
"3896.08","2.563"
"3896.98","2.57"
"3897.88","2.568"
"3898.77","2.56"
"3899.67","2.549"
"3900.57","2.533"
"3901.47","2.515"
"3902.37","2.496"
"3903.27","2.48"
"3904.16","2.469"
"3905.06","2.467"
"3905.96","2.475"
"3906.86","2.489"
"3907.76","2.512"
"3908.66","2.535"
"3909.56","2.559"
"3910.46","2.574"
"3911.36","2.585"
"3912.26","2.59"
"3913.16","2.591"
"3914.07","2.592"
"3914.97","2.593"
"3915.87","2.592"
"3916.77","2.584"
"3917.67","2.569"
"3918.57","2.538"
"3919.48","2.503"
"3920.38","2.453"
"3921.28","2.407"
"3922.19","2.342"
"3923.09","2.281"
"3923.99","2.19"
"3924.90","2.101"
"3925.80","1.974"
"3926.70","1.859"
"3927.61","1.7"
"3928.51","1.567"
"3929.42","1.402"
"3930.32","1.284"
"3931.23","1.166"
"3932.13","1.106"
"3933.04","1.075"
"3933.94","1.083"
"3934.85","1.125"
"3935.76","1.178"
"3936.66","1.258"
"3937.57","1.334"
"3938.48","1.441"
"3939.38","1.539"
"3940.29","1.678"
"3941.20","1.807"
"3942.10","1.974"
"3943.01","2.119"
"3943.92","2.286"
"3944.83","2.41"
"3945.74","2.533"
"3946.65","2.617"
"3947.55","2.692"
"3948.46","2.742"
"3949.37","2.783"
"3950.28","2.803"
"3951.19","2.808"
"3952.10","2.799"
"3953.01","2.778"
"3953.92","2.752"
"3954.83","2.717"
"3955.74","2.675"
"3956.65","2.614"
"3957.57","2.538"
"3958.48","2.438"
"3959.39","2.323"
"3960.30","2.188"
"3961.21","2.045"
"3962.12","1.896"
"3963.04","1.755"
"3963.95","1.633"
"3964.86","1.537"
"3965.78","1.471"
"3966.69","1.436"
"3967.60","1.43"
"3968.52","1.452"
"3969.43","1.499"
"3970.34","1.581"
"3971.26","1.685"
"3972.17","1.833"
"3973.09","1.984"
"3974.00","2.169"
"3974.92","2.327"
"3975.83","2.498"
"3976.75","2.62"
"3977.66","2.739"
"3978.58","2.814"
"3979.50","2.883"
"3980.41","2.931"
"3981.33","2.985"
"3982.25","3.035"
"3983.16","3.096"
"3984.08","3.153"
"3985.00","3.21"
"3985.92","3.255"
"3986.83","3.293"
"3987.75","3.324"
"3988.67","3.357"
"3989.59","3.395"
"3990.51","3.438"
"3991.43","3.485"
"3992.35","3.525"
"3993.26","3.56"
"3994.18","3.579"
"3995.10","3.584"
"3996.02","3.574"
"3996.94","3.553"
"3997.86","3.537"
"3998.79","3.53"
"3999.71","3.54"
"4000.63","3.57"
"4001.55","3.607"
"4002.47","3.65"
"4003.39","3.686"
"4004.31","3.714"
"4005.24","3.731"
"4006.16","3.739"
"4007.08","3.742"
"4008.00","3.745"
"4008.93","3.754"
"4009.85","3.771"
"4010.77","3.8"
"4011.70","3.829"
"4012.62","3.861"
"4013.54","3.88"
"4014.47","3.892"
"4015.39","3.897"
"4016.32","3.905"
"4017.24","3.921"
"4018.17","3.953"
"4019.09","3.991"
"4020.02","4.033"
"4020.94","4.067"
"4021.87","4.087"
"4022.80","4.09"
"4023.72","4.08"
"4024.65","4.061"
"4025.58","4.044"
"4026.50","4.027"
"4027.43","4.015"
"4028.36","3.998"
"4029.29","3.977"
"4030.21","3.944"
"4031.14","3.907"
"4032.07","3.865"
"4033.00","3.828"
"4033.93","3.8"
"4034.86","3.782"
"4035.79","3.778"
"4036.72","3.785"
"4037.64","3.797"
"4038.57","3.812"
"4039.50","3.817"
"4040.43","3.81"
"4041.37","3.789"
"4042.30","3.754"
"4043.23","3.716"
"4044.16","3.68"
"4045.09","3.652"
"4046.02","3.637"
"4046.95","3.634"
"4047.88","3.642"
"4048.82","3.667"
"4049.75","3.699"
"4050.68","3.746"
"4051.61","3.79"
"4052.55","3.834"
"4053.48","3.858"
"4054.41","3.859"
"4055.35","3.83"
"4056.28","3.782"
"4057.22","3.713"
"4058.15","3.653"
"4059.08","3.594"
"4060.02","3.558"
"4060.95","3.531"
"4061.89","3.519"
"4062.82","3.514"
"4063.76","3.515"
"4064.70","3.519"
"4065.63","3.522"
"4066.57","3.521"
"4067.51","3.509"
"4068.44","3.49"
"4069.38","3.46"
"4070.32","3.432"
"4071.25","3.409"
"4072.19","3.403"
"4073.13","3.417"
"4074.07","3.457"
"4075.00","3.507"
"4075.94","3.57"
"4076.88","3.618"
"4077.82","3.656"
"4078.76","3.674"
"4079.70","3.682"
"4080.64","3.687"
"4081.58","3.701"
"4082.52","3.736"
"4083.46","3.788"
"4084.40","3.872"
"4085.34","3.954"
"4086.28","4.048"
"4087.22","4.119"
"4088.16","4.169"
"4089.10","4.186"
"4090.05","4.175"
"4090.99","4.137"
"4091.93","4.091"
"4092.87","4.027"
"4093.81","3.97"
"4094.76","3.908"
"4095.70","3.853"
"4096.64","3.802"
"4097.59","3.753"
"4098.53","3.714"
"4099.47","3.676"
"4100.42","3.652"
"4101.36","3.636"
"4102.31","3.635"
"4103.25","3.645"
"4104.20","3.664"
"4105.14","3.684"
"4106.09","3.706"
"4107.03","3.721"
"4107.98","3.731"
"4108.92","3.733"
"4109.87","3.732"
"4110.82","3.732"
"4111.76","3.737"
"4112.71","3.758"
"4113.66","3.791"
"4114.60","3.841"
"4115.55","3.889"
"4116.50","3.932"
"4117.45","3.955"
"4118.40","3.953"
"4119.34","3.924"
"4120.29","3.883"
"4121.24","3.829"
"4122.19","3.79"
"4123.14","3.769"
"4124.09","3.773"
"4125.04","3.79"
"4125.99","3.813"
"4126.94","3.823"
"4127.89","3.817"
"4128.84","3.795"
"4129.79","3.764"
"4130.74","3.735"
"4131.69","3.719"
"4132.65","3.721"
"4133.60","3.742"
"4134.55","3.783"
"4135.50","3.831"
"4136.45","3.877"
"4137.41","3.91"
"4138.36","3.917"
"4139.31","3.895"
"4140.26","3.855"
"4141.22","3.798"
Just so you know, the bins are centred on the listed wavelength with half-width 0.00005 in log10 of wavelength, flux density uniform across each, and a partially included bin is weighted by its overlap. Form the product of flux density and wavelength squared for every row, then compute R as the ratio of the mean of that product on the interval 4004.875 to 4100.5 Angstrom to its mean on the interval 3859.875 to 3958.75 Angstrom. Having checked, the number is 1.87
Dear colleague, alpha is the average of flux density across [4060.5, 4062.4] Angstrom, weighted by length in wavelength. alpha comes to 3.53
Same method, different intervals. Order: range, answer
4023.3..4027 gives 4.05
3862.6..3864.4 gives 2.02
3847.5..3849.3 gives 1.97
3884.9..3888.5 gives 2.04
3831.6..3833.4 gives 1.34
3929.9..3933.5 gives 1.16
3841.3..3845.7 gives 1.87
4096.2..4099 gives 3.75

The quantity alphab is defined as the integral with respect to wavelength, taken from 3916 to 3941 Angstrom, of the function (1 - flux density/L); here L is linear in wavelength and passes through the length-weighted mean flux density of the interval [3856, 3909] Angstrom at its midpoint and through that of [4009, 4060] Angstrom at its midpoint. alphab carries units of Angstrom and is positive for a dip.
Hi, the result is 8.3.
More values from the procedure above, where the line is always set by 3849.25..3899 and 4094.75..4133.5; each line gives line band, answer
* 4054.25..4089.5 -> -1.9 Angstrom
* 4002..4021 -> -4.8 Angstrom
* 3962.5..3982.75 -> 5.0 Angstrom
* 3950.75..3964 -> 1.2 Angstrom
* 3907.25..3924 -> -1.0 Angstrom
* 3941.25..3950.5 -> 0.5 Angstrom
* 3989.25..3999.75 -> -2.1 Angstrom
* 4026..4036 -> -2.2 Angstrom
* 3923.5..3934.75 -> 4.3 Angstrom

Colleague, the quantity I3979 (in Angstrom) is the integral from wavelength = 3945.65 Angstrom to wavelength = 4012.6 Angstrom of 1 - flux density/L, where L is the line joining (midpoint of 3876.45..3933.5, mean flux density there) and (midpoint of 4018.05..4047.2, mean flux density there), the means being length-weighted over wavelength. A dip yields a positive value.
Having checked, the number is 7.3 Angstrom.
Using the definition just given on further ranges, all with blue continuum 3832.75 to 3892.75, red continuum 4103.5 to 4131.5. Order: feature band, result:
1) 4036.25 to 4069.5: -3.6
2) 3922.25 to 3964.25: 8.2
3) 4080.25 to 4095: -1.7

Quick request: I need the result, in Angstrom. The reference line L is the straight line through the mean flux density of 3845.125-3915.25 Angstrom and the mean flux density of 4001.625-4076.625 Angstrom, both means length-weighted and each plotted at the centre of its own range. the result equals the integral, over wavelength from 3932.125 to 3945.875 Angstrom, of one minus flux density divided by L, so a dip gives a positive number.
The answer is 5.7 Angstrom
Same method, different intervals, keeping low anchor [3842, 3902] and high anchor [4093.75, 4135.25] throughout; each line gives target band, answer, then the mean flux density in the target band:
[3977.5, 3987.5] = -0.67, 3.05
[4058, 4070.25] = -0.35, 3.52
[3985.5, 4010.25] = -4.99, 3.57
